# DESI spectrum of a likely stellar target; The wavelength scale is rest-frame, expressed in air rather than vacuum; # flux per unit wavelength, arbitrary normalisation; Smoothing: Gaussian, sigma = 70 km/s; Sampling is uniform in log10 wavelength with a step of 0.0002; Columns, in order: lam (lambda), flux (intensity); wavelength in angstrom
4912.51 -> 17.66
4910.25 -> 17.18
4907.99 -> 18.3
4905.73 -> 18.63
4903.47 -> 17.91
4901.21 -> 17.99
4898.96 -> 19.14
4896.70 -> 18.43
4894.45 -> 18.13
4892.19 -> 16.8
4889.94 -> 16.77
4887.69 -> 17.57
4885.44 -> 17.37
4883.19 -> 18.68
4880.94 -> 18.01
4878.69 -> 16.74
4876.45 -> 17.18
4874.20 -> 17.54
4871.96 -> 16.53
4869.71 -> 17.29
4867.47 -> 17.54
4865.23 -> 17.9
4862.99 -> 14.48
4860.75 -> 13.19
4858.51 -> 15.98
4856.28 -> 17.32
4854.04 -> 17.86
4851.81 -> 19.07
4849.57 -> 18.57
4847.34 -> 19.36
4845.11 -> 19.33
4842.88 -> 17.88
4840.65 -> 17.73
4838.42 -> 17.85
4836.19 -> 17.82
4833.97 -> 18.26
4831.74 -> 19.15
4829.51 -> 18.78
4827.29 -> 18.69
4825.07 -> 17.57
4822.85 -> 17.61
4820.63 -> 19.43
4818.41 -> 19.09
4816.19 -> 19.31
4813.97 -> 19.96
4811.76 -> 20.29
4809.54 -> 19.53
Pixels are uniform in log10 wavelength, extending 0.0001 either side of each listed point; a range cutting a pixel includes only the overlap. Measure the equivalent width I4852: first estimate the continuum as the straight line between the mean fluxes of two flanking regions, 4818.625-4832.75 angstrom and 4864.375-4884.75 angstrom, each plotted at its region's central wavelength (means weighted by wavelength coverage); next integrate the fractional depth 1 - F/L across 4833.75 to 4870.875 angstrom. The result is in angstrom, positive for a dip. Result 1.1 angstrom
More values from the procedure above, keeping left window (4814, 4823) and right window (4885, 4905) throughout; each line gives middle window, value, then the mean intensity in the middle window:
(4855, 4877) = 2.19 angstrom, 16.5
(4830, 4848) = 0.34 angstrom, 18.4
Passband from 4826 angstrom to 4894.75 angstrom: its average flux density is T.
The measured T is 17.6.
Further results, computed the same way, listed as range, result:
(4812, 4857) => 18.6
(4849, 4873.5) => 16.9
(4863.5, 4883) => 17.3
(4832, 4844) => 18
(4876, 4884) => 17.7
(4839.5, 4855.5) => 18.5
